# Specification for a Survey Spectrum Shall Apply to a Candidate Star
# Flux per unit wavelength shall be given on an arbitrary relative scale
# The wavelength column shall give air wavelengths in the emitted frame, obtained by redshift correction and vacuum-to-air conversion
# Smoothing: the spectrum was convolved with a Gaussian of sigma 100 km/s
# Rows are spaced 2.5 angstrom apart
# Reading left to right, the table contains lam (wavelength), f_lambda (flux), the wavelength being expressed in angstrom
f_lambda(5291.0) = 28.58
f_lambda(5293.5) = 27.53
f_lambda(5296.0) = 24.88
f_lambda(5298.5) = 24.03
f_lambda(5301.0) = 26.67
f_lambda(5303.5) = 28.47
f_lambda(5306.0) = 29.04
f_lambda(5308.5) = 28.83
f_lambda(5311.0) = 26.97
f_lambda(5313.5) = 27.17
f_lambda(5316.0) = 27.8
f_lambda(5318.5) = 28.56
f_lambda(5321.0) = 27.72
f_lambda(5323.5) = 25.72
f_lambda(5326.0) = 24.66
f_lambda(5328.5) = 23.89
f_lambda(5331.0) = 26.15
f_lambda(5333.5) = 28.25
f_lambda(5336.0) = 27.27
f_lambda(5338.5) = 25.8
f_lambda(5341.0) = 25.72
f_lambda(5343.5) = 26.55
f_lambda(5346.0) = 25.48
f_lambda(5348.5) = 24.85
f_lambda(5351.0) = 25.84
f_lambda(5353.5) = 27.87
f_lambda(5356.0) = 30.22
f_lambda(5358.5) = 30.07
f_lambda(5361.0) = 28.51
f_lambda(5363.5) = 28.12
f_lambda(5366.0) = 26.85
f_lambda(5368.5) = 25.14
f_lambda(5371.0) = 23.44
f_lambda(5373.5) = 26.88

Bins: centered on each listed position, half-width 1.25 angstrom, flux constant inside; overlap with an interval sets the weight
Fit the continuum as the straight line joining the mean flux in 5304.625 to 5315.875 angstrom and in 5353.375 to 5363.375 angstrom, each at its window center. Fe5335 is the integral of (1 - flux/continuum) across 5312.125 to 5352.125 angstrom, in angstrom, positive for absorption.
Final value 3.1 angstrom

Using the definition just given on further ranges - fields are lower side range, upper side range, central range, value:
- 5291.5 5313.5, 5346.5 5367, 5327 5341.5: 0.7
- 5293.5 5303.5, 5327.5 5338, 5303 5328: -1.2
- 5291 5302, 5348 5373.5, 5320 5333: 0.4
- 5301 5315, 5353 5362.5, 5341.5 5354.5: 1.3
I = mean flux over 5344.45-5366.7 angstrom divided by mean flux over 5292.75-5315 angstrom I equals 1.02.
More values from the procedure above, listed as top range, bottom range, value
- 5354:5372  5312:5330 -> 1.04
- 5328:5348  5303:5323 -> 0.94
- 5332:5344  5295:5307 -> 1.00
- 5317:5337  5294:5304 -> 1.02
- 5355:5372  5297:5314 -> 1.01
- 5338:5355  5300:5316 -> 0.94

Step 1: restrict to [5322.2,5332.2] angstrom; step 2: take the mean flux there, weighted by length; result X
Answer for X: 25.1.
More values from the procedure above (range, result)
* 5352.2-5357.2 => 29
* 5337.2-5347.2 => 25.9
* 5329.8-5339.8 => 26.9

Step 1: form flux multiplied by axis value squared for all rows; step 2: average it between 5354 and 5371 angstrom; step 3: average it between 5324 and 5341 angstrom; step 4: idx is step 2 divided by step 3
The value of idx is 1.1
